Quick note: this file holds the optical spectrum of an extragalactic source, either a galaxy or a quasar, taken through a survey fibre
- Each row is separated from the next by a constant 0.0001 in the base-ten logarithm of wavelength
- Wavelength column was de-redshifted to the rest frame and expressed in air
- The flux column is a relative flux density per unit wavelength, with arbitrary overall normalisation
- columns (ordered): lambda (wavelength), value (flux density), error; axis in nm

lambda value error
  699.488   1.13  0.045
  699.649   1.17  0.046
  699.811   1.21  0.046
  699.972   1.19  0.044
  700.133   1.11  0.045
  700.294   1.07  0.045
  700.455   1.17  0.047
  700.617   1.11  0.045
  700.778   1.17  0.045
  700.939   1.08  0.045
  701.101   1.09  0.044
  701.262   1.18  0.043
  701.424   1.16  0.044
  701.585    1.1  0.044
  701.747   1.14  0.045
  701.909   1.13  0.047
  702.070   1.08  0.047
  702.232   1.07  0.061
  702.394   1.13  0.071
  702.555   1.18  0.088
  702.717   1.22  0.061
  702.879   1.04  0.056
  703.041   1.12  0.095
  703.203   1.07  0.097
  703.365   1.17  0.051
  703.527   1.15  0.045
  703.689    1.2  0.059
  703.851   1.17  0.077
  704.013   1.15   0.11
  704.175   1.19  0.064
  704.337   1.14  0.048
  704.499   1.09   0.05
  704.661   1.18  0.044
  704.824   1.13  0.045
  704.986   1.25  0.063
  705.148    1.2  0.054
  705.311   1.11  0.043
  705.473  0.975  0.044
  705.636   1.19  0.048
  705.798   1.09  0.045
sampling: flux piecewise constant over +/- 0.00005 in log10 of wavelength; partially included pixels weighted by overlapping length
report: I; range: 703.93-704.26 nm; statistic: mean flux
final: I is 1.17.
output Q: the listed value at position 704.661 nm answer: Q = 1.18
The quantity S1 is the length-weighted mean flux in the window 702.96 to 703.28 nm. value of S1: 1.09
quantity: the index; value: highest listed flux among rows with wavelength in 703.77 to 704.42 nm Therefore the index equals 1.19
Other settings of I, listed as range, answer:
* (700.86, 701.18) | 1.08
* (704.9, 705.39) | 1.19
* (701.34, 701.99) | 1.13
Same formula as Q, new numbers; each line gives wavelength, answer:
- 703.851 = 1.17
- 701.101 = 1.09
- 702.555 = 1.18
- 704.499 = 1.09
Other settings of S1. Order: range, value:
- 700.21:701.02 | 1.12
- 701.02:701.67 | 1.13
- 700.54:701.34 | 1.13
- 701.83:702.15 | 1.11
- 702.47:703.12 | 1.14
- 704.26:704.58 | 1.12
